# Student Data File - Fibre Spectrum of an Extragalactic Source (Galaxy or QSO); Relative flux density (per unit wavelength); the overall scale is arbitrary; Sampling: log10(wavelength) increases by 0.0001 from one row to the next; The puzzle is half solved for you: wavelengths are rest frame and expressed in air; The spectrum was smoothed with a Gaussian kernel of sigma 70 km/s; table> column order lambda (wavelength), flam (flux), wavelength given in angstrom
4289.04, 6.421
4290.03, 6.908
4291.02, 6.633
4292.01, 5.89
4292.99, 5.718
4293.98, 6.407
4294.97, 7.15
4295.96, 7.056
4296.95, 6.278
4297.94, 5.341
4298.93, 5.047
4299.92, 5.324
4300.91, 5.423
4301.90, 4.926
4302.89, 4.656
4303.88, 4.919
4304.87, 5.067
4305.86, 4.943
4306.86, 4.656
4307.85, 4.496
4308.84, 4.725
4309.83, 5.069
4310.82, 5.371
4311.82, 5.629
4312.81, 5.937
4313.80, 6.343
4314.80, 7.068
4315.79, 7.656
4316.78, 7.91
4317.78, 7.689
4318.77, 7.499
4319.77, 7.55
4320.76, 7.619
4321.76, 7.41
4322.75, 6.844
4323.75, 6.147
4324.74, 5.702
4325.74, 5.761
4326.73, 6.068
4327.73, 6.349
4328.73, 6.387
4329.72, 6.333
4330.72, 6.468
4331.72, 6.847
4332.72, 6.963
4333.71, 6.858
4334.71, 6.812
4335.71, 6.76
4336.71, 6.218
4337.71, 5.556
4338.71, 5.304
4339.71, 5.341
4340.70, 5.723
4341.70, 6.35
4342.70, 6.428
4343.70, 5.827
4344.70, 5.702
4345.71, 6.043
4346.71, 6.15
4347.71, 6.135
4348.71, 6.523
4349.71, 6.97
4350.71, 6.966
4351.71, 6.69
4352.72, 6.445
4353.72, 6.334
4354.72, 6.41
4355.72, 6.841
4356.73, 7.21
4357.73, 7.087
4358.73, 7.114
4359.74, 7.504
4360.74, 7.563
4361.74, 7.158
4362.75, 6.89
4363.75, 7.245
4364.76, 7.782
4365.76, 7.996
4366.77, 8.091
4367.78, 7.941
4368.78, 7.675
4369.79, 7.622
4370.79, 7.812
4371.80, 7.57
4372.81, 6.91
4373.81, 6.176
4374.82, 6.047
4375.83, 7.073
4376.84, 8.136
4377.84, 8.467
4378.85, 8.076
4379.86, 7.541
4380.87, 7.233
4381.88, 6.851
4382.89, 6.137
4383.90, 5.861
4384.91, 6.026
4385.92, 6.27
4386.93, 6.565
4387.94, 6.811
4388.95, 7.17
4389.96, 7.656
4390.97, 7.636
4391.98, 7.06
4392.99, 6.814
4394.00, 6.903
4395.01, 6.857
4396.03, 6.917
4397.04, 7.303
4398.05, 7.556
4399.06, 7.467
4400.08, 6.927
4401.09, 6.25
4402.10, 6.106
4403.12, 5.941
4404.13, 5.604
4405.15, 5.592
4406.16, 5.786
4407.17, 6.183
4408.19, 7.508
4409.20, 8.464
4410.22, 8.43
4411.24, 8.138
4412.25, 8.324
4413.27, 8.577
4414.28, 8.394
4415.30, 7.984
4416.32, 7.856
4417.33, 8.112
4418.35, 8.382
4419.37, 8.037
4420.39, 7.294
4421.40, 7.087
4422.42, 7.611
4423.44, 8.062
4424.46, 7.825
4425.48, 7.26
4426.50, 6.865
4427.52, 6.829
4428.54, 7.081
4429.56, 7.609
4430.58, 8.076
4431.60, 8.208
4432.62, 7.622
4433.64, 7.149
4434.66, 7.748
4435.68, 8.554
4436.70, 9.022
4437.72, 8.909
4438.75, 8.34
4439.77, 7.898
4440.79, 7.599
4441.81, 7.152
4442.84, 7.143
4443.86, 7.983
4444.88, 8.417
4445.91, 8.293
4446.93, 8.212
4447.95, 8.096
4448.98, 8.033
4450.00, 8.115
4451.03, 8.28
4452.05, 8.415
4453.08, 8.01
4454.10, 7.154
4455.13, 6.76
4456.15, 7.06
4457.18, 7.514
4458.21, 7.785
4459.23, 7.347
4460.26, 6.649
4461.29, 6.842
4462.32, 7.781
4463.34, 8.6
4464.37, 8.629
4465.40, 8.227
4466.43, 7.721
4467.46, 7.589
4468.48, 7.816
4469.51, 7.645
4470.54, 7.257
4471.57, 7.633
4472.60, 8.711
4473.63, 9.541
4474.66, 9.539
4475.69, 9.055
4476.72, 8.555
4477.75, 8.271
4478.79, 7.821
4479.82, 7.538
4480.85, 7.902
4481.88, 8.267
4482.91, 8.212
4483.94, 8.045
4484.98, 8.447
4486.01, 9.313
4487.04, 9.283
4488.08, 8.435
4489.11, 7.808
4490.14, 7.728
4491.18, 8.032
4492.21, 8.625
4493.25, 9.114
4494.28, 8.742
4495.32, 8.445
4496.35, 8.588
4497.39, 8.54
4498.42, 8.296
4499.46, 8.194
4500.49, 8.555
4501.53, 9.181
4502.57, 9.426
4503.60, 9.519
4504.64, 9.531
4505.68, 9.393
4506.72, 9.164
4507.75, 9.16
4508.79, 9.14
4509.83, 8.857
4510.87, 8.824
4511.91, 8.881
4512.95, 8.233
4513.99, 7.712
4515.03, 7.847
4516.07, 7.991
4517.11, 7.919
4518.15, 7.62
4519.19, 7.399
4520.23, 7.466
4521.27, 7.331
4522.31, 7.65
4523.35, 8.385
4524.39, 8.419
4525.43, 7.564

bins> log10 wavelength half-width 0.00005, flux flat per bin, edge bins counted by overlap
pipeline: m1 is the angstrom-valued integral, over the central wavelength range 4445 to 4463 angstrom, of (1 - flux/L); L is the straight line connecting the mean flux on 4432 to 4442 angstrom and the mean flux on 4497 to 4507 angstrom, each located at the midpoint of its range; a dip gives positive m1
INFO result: 1.3 angstrom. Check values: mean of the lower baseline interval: 8.03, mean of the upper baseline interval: 8.98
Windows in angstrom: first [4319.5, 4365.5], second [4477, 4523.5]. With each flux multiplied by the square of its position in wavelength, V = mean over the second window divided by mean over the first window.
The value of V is 1.4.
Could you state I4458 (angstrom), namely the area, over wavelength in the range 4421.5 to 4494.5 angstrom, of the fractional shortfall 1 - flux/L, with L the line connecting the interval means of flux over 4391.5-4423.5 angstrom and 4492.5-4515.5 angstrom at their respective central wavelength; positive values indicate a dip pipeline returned 0.8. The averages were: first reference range 7.29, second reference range 8.79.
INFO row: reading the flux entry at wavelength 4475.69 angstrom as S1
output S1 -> 9.055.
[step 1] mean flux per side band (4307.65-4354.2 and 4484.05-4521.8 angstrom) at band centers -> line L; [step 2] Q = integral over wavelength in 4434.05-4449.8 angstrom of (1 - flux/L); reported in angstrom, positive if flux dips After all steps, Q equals -0.68 angstrom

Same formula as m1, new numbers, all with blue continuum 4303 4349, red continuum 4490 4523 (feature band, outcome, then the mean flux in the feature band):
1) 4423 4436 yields -0.16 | 7.59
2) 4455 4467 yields 0.45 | 7.6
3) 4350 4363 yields -0.73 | 6.94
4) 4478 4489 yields -0.16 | 8.3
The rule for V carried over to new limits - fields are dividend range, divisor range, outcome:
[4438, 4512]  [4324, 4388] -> 1.29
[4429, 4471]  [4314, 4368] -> 1.22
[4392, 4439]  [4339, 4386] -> 1.11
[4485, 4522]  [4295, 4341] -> 1.52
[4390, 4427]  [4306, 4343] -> 1.21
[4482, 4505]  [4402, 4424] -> 1.20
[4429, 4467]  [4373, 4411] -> 1.17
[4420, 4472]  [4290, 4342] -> 1.34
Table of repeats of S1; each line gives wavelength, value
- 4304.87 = 5.067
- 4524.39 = 8.419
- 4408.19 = 7.508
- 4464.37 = 8.629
